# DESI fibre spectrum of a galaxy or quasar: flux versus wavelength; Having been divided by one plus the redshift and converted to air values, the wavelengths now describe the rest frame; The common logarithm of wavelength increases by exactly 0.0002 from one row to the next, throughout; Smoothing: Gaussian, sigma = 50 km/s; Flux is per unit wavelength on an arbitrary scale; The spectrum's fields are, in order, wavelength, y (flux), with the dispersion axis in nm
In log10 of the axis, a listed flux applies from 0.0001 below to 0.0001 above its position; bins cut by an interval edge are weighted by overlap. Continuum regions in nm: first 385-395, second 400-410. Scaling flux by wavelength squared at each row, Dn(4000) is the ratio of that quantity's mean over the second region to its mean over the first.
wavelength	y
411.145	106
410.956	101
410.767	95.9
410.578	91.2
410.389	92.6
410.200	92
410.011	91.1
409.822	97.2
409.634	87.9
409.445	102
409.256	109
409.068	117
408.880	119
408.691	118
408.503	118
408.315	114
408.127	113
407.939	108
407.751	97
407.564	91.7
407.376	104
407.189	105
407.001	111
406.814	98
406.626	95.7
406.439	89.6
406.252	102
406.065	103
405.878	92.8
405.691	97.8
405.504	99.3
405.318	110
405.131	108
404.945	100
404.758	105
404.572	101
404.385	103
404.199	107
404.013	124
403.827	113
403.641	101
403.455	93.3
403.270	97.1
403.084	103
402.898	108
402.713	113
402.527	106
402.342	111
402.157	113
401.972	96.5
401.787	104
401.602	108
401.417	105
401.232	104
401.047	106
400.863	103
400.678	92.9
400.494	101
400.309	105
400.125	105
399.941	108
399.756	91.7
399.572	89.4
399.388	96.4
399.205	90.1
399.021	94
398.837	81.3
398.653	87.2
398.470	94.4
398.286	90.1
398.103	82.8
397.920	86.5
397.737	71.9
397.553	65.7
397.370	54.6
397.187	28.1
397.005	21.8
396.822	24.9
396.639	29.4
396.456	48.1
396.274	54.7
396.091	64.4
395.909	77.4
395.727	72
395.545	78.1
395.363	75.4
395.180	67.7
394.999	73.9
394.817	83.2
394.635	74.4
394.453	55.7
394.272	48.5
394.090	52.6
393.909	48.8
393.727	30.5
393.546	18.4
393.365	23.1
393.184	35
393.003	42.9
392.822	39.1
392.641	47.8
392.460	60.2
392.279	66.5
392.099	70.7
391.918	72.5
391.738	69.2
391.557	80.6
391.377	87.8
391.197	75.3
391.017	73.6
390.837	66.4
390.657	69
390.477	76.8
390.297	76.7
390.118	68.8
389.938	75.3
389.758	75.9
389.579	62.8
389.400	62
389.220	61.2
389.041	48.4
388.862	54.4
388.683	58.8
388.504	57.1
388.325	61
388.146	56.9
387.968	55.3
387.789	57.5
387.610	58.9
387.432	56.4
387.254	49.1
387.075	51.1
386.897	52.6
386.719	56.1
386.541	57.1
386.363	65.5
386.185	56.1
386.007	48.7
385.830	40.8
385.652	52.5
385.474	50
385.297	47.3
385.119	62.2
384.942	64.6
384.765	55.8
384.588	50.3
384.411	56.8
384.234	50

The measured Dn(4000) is 1.9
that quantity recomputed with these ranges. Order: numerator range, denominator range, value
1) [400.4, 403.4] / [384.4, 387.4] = 2.10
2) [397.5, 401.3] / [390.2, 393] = 1.42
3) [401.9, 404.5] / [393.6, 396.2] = 1.74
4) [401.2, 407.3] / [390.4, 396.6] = 1.80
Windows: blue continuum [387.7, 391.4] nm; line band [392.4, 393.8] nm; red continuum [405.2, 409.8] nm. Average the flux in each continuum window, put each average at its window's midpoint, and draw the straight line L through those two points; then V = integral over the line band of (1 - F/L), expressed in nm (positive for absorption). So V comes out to 0.69 nm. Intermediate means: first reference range 65.4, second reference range 104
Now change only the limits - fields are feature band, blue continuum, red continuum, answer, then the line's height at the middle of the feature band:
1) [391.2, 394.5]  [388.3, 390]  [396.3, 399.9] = 0.59 nm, 65.1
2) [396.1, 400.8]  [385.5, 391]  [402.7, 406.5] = 0.64 nm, 86.9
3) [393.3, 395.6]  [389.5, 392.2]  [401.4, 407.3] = 0.72 nm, 81.6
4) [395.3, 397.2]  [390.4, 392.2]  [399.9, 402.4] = 0.77 nm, 89.3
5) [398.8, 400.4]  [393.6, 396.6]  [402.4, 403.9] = -0.20 nm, 85.5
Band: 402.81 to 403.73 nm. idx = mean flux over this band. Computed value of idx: 100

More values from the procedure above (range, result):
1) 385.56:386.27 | 49.5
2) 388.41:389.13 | 54.7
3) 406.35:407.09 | 98.5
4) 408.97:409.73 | 104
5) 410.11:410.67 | 91.9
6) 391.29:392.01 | 77.4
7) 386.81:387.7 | 53.6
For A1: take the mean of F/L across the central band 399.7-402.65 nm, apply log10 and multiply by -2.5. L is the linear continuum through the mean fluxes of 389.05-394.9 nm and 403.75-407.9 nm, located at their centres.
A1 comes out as -0.174 mag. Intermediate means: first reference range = 60.7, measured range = 104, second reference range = 103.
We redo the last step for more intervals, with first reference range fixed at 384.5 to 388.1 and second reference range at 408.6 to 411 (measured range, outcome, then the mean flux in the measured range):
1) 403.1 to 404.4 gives -0.184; 106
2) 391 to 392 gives -0.185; 76.8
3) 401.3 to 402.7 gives -0.238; 107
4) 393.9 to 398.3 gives 0.207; 61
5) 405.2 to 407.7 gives -0.063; 100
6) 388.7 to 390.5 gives -0.077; 65.6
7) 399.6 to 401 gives -0.219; 101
